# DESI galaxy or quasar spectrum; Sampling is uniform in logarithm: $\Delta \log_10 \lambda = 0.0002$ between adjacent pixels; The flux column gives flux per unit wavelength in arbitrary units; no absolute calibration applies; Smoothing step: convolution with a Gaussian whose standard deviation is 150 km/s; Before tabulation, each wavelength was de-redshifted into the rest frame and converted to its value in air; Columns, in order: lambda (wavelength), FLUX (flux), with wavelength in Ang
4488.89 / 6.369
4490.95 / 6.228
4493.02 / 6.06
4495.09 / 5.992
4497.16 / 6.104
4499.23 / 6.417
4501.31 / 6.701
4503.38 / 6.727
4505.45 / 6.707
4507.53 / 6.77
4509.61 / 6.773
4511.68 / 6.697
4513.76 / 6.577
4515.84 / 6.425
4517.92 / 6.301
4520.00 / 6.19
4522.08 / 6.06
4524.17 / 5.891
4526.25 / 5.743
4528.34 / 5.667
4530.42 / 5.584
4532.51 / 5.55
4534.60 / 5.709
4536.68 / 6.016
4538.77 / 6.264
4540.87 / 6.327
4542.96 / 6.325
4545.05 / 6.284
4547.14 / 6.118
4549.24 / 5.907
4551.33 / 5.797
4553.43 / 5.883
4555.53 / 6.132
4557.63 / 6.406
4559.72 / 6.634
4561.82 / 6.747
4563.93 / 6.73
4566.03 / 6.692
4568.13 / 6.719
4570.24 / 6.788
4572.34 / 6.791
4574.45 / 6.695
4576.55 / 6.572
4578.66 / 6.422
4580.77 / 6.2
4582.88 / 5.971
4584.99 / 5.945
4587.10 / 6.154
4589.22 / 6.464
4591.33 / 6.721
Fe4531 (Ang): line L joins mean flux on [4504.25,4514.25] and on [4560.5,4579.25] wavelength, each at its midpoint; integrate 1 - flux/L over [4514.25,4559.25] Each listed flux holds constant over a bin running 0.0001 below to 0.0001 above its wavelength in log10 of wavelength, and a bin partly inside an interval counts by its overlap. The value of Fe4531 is 4.4 Ang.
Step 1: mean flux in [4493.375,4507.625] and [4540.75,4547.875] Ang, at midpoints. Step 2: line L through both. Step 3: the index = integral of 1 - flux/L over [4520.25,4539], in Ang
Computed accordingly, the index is 1.5 Ang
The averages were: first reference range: 6.45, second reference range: 6.27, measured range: 5.83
